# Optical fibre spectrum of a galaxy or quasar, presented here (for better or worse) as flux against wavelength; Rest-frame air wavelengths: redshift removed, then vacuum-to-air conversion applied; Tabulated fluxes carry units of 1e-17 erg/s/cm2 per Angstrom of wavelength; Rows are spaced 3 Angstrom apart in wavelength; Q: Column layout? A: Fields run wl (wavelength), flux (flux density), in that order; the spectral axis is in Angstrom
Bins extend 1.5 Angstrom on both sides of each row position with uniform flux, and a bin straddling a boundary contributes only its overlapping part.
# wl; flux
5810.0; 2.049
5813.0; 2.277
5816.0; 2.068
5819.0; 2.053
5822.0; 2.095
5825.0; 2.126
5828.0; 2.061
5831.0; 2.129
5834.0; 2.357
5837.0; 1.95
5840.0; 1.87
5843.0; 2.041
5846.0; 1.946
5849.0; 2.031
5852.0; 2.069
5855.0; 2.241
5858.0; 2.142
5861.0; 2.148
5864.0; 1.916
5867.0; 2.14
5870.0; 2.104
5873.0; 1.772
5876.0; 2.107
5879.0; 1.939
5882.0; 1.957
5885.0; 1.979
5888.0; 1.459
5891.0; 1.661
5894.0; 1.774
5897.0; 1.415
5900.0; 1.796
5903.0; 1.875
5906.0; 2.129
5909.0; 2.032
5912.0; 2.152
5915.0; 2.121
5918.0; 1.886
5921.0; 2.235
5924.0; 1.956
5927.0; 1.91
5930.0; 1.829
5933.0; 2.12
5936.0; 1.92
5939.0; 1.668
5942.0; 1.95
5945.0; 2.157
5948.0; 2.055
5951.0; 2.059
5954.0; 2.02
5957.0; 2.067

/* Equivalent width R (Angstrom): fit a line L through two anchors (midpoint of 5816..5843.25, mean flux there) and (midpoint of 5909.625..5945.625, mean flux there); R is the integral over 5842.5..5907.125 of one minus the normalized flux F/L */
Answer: 3.2 Angstrom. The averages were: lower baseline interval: 2.08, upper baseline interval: 1.99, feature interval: 1.94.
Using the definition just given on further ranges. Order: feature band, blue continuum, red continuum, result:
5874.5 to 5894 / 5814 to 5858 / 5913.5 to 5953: 1.8 Angstrom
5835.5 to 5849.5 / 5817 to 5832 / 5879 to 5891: 0.3 Angstrom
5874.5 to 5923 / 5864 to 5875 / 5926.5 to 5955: 1.9 Angstrom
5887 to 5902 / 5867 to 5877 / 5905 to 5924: 3.0 Angstrom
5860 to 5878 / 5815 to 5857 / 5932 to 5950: 0.2 Angstrom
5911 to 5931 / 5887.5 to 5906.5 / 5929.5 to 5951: -1.7 Angstrom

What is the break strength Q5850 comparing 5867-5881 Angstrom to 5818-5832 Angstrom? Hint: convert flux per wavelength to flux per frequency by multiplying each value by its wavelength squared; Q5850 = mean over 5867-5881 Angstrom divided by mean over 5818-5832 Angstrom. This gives 0.97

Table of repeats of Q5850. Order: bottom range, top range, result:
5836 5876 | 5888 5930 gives 0.95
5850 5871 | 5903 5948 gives 0.97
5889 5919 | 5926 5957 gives 1.07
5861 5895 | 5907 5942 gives 1.06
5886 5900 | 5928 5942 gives 1.19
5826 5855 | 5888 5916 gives 0.92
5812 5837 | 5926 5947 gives 0.95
